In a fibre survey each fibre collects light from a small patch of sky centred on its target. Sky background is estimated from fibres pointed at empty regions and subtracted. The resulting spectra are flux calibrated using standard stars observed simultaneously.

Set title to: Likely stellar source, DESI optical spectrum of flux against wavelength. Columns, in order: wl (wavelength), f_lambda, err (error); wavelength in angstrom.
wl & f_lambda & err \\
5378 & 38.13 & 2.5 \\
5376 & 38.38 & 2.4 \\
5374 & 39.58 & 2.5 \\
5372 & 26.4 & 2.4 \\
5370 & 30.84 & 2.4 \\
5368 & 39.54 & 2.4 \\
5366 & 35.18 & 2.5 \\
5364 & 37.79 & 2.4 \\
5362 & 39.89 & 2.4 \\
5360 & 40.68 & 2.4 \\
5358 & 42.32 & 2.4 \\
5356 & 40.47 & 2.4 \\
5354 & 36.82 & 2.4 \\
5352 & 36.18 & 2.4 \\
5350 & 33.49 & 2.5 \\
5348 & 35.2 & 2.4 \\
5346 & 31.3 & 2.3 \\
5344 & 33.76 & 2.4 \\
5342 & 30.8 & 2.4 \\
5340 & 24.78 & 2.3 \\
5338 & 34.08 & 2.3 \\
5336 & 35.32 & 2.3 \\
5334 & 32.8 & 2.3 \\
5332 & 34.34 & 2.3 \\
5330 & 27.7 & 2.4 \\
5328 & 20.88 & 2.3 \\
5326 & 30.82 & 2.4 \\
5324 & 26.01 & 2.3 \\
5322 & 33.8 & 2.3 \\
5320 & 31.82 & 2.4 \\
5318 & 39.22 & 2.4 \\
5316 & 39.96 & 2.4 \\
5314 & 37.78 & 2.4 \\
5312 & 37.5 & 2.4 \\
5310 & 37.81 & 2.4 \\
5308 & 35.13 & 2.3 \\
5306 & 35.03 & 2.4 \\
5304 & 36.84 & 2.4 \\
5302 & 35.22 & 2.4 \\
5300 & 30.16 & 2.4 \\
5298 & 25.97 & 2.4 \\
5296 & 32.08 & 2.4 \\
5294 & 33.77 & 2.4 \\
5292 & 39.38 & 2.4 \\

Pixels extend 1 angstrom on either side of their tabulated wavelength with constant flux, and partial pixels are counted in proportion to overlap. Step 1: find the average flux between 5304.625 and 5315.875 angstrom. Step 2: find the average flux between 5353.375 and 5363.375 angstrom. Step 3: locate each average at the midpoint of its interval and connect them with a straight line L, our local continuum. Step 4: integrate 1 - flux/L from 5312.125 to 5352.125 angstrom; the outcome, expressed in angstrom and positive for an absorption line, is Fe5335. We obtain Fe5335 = 6.0 angstrom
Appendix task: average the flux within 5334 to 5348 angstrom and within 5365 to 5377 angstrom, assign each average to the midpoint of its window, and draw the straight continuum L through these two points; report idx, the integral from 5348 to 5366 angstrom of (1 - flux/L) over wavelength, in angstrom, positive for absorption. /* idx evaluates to -2.4 angstrom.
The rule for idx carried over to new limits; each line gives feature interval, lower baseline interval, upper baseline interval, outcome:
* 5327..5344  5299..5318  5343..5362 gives 2.9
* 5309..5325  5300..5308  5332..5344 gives -0.8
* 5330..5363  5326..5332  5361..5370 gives -3.0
